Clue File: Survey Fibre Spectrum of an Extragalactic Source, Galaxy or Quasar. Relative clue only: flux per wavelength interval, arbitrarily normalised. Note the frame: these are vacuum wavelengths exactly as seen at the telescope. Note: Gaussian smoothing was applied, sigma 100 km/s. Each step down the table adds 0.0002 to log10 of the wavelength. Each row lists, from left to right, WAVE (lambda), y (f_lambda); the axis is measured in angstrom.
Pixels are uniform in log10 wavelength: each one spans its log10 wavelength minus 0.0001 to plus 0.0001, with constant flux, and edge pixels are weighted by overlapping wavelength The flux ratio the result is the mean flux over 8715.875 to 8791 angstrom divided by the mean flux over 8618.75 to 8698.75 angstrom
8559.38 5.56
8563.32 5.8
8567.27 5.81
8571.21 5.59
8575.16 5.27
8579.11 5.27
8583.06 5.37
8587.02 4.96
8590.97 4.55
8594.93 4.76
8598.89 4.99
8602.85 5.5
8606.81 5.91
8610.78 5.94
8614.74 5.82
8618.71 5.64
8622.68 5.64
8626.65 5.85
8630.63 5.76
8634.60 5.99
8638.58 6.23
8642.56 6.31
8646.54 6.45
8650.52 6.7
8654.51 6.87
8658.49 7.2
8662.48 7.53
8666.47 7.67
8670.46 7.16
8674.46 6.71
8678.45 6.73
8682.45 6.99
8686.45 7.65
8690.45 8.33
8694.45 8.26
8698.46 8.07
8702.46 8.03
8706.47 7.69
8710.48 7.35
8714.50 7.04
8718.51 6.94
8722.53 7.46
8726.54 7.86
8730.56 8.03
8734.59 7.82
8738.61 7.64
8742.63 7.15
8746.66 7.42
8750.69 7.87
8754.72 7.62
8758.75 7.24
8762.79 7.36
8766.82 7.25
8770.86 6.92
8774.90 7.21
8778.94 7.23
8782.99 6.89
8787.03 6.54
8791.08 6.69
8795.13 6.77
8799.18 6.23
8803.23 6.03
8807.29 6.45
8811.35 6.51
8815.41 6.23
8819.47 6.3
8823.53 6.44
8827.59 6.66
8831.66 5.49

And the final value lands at 1.1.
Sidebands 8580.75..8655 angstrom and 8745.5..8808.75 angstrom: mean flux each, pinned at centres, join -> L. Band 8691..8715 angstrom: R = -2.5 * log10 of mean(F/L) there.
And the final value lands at -0.22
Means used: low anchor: 5.73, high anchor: 6.98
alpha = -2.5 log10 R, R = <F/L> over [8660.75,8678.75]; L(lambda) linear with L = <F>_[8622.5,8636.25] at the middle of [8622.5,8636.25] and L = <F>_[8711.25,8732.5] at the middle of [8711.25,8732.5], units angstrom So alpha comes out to -0.10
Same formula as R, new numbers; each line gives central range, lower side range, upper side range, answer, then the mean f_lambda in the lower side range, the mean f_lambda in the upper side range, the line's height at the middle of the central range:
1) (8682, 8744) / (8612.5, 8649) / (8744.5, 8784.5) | -0.132 mag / 5.98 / 7.3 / 6.79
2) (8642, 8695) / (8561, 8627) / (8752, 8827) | -0.203 mag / 5.44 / 6.78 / 5.95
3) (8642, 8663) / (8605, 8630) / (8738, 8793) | -0.117 mag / 5.8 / 7.21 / 6.13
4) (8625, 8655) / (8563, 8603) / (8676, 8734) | 0.017 mag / 5.23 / 7.6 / 6.34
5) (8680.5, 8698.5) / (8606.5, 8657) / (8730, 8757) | -0.139 mag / 6.1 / 7.63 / 6.89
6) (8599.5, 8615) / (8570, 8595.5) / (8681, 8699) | 0.005 mag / 5.11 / 7.87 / 5.74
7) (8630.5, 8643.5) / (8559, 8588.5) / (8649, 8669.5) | 0.110 mag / 5.46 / 7.2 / 6.75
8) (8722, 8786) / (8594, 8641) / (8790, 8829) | -0.194 mag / 5.7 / 6.42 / 6.21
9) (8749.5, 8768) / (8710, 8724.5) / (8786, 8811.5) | -0.099 mag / 7.18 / 6.45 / 6.81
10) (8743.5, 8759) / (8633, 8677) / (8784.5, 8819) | -0.151 mag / 6.81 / 6.43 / 6.56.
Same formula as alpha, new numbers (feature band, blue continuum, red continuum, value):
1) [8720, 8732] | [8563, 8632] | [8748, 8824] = -0.206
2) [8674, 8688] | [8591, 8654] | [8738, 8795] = -0.107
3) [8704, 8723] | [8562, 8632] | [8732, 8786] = -0.074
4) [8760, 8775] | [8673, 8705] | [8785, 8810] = -0.064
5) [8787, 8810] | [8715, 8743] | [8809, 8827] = 0.034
